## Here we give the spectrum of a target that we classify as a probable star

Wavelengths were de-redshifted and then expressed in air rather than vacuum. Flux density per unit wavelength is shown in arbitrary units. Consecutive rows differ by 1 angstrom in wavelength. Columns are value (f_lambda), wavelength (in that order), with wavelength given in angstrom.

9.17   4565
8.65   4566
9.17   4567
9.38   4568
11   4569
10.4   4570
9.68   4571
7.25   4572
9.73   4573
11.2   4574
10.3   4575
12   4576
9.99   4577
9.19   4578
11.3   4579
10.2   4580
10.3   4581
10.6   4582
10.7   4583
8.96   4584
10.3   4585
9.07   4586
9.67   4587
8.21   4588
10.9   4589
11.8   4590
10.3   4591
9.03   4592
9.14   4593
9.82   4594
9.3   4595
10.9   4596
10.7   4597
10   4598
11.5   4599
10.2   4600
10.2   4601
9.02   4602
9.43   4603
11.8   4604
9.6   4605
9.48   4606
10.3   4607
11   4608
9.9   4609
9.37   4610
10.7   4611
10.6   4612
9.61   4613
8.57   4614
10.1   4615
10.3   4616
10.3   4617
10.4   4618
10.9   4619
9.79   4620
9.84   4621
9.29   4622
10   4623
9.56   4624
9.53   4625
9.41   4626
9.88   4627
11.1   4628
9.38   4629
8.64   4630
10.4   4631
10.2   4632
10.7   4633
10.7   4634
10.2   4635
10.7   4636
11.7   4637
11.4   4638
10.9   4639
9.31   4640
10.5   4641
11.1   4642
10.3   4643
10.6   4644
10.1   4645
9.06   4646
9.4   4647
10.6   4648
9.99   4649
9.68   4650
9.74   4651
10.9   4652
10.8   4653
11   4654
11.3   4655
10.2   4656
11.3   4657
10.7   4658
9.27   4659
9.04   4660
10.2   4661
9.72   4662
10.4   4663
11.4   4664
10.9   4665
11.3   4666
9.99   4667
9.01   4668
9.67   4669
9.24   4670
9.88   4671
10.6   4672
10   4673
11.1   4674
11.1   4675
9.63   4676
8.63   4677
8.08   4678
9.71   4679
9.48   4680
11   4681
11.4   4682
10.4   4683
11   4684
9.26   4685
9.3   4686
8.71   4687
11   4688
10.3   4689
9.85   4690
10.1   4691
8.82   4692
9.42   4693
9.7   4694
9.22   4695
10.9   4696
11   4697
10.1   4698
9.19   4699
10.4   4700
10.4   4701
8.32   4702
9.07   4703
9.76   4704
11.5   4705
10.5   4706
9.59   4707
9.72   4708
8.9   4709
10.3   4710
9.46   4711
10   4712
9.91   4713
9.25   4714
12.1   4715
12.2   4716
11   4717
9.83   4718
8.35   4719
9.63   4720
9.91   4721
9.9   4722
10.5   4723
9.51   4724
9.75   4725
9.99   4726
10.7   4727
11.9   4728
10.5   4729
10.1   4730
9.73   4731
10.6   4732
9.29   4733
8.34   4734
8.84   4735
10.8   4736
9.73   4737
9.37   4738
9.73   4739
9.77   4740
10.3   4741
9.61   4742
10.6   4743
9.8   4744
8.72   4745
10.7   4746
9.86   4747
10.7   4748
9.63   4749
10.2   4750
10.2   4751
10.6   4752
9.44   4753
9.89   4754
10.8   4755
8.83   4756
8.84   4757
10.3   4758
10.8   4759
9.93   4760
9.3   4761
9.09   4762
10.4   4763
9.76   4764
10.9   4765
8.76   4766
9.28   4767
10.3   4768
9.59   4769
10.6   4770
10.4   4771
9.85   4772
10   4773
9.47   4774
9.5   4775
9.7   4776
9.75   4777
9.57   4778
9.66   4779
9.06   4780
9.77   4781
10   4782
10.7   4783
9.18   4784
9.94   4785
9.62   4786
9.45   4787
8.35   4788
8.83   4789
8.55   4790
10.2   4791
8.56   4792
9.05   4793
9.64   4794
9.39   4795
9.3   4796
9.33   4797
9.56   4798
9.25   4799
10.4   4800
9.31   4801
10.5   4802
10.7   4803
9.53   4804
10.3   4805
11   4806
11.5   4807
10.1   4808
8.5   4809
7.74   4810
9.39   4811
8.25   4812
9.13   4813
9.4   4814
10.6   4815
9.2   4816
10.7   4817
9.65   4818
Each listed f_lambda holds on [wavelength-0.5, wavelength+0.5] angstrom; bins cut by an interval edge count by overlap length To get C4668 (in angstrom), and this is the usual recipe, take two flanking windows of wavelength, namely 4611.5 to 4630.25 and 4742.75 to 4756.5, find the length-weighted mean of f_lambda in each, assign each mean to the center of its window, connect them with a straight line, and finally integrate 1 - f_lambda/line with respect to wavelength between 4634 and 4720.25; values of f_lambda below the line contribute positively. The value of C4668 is -1.8 angstrom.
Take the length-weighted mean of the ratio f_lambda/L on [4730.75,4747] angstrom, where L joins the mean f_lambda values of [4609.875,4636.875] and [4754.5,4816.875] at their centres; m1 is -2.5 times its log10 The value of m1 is 0.002 mag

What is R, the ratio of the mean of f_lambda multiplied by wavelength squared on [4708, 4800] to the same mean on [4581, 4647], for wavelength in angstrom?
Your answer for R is 1.0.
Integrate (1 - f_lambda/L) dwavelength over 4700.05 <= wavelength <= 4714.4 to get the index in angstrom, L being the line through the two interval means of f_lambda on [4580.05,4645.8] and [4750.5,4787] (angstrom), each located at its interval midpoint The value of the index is 0.2 angstrom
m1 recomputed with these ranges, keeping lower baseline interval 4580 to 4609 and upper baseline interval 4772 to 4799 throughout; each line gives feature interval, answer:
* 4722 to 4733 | -0.07 mag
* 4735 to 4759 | -0.04 mag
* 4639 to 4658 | -0.05 mag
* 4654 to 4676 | -0.05 mag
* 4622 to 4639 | -0.03 mag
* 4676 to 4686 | 0.00 mag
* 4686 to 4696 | 0.01 mag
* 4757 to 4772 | -0.04 mag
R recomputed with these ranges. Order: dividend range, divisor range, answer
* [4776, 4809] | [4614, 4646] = 1.02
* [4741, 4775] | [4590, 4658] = 1.03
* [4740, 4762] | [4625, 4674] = 1.01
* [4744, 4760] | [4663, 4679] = 1.03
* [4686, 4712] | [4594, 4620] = 1.01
